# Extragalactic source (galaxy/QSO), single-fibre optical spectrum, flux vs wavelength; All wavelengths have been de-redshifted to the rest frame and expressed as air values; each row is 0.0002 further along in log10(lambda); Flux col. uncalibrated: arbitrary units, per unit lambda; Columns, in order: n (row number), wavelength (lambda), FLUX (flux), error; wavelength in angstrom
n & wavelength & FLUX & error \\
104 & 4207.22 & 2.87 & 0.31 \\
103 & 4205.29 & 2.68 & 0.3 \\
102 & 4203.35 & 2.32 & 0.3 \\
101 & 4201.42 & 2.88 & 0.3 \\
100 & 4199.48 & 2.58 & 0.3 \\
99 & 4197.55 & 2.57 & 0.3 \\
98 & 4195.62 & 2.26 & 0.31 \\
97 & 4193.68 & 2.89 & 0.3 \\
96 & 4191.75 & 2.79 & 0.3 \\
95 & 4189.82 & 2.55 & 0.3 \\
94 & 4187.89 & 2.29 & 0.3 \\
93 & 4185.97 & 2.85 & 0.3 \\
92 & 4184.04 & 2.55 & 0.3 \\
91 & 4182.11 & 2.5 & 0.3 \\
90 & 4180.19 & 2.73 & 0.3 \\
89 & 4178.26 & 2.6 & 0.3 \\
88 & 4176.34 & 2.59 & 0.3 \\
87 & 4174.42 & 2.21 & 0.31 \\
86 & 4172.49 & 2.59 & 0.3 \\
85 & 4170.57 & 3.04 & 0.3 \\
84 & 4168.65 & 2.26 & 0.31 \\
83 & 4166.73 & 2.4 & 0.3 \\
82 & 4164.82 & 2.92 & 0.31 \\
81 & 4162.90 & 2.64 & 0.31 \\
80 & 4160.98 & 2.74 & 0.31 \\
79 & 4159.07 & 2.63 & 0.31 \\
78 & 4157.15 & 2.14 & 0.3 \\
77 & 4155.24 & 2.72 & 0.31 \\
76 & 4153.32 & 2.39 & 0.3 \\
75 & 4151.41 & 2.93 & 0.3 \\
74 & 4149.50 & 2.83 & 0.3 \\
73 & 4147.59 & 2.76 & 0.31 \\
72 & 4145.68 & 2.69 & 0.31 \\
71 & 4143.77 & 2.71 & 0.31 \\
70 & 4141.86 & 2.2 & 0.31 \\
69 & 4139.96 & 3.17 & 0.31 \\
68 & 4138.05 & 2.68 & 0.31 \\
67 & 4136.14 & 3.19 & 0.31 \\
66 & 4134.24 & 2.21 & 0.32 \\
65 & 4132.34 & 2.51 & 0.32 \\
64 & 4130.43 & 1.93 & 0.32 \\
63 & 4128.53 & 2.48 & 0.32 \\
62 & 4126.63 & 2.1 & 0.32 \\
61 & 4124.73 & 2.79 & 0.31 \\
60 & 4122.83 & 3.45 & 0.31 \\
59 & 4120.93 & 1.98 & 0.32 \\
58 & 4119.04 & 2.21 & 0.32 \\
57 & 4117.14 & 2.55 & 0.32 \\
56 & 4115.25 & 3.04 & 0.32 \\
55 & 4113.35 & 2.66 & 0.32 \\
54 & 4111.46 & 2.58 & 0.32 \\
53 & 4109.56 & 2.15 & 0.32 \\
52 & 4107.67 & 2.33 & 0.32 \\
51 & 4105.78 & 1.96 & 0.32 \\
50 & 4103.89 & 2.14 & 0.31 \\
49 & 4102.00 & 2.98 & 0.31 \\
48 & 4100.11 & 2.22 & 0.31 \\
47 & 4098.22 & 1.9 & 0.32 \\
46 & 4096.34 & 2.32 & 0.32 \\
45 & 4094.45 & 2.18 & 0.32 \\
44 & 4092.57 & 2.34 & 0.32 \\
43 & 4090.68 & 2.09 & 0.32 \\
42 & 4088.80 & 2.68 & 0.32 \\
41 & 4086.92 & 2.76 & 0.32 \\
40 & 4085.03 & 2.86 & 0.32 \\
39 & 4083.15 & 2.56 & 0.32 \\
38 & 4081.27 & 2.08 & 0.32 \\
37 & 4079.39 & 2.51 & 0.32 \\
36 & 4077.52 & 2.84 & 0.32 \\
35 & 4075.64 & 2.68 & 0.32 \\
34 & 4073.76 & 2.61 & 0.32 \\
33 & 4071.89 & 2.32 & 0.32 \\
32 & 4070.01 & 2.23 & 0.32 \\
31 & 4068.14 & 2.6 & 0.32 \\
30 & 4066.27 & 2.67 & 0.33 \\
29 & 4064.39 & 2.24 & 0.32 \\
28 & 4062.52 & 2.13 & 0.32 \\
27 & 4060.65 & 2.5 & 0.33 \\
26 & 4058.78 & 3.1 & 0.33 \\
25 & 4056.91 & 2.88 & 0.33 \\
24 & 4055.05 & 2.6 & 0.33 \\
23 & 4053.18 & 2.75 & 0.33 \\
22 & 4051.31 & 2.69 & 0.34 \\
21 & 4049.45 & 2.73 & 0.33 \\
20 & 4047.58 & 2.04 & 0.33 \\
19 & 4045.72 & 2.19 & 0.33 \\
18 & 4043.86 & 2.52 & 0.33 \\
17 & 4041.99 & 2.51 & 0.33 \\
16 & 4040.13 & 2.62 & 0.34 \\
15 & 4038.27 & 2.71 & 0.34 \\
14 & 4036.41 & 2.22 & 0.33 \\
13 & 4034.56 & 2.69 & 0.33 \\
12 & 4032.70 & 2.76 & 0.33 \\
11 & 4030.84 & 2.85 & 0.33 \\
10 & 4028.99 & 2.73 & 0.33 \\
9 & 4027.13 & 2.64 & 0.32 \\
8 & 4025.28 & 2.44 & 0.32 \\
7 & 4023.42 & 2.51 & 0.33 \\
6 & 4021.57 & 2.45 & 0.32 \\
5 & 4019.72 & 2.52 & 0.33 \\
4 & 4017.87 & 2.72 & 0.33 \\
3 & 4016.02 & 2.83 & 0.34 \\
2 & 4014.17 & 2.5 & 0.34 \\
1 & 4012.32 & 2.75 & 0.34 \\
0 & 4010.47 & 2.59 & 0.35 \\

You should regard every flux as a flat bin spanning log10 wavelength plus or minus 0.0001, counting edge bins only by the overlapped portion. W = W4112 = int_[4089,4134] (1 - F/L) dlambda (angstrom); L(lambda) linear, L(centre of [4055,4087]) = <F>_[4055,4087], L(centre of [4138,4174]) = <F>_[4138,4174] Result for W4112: 3.7 angstrom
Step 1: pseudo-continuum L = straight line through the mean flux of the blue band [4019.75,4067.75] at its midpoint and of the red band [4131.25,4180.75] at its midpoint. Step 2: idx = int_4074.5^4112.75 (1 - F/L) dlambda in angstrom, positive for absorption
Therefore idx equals 2.7 angstrom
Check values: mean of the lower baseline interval 2.57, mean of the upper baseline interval 2.63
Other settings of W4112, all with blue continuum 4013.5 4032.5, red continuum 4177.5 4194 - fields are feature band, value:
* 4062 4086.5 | 1.2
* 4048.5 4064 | -0.2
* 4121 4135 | 0.9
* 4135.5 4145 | -0.5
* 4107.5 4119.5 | 0.5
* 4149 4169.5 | 0.3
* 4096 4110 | 2.0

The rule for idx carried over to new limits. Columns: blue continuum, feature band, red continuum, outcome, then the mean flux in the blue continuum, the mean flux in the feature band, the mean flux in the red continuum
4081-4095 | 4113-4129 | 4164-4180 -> -0.5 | 2.47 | 2.59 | 2.58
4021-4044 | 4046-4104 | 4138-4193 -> 2.5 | 2.59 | 2.49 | 2.62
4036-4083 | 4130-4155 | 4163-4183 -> -0.8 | 2.52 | 2.65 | 2.59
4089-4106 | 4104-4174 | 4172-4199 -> -4.5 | 2.27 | 2.56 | 2.57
